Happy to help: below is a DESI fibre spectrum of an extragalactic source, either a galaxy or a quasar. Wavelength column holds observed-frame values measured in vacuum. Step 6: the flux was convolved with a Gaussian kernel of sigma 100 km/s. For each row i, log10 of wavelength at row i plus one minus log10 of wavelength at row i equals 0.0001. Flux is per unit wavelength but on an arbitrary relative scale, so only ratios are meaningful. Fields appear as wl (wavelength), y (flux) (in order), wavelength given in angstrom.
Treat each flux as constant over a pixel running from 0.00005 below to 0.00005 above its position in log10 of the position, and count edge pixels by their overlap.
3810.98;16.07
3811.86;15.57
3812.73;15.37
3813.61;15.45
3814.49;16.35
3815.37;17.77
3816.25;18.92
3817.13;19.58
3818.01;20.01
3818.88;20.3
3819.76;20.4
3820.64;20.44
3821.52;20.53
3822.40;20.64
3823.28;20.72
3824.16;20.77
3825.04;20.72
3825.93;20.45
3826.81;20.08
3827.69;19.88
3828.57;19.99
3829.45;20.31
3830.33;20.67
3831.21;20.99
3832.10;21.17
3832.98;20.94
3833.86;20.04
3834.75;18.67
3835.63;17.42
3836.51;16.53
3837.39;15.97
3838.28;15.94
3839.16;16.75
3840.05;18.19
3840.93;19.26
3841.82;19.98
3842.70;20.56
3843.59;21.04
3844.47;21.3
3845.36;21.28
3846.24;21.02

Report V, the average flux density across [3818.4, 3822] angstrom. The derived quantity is 20.5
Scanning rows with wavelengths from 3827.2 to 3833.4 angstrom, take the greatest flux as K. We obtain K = 21.17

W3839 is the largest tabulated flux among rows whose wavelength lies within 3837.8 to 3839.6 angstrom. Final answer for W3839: 16.75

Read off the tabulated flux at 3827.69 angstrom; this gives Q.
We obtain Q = 19.88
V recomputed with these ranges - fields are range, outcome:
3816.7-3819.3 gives 20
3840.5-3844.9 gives 20.4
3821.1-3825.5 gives 20.6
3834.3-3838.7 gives 16.9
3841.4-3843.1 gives 20.3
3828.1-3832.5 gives 20.6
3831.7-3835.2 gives 20.2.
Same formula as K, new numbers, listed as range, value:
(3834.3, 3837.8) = 18.67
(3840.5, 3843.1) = 20.56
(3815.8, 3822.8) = 20.64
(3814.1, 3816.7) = 18.92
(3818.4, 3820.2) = 20.4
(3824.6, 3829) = 20.72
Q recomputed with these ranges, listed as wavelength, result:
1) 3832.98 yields 20.94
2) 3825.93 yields 20.45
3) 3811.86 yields 15.57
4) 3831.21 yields 20.99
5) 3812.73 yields 15.37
